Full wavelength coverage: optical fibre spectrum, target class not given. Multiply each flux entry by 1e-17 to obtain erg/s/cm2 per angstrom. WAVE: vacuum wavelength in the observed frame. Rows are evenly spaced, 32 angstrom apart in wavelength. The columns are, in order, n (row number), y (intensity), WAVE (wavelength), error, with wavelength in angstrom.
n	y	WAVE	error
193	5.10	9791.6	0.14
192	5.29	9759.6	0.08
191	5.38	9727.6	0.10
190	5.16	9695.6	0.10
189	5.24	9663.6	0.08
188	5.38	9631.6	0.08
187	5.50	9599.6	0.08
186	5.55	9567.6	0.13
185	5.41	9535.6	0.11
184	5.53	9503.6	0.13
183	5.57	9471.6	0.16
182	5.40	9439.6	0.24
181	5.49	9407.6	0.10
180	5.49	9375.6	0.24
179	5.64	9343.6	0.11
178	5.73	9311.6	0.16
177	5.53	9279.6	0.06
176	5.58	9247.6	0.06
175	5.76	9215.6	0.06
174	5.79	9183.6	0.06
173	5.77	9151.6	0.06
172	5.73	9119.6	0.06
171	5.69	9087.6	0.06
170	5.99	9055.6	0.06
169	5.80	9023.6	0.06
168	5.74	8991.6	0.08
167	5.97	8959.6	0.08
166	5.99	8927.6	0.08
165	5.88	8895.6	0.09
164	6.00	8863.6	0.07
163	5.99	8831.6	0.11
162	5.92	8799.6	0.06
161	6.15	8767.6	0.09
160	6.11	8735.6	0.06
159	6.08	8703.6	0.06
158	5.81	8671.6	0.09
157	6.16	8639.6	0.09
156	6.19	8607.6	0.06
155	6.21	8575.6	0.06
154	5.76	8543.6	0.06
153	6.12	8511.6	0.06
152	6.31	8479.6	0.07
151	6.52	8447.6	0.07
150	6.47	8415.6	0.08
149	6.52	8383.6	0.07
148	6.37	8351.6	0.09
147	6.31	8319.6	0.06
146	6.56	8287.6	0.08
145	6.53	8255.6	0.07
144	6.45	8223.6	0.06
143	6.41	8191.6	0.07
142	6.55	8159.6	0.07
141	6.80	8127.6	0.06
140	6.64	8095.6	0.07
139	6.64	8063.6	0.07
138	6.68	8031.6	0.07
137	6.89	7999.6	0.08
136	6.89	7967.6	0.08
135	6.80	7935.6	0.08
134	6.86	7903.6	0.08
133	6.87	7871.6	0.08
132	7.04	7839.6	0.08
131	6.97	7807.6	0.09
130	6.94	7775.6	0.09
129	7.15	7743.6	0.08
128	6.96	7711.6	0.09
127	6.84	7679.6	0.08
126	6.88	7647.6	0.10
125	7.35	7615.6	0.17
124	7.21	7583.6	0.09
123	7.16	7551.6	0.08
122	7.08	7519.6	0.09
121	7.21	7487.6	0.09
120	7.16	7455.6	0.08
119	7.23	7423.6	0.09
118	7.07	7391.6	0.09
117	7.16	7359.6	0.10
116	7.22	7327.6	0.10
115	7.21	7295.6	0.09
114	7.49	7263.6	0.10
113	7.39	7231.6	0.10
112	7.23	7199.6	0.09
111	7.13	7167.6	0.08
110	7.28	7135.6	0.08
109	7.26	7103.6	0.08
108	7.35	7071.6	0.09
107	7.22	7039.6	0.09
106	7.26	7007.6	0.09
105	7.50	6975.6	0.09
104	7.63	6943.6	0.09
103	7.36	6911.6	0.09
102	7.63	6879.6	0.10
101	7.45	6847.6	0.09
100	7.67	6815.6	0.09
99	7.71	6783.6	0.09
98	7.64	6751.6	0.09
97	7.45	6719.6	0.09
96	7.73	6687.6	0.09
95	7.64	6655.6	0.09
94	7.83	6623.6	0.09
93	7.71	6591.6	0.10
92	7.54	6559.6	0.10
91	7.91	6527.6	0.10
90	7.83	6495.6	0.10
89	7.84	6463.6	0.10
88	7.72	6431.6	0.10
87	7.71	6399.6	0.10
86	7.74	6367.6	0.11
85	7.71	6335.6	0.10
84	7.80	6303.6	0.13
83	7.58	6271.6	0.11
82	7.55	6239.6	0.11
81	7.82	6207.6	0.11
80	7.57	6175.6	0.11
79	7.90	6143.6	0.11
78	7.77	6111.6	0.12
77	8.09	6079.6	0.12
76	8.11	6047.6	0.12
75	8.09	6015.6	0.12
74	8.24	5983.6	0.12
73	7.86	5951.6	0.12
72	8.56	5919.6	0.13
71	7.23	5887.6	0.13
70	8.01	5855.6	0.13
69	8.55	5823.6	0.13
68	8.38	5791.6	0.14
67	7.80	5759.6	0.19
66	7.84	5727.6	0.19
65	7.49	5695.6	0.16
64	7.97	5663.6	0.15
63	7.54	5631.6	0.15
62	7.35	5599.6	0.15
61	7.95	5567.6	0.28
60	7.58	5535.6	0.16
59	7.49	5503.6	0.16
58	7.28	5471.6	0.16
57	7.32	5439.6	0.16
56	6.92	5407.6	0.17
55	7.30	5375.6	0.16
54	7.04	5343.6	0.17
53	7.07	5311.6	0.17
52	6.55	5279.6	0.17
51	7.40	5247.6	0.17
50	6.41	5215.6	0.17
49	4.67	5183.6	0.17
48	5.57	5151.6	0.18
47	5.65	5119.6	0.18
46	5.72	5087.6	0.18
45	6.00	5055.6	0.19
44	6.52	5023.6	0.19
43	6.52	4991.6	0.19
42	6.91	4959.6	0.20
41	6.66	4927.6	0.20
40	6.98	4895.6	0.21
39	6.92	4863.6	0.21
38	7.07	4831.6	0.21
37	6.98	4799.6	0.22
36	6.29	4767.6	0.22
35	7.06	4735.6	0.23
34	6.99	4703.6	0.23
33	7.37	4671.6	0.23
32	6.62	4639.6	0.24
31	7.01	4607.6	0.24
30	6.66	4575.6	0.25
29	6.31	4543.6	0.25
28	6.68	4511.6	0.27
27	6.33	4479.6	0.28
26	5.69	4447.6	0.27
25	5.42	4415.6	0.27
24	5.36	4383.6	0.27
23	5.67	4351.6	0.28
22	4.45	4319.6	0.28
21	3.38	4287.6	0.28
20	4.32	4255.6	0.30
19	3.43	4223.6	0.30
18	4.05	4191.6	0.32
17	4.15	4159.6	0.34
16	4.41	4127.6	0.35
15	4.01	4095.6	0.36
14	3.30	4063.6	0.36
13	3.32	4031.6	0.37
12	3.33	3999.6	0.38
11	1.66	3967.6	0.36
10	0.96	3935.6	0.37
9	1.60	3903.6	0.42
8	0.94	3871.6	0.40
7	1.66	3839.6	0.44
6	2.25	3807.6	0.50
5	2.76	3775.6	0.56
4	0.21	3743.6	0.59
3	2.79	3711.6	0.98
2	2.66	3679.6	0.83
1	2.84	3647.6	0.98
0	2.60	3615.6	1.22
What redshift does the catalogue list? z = 0.00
